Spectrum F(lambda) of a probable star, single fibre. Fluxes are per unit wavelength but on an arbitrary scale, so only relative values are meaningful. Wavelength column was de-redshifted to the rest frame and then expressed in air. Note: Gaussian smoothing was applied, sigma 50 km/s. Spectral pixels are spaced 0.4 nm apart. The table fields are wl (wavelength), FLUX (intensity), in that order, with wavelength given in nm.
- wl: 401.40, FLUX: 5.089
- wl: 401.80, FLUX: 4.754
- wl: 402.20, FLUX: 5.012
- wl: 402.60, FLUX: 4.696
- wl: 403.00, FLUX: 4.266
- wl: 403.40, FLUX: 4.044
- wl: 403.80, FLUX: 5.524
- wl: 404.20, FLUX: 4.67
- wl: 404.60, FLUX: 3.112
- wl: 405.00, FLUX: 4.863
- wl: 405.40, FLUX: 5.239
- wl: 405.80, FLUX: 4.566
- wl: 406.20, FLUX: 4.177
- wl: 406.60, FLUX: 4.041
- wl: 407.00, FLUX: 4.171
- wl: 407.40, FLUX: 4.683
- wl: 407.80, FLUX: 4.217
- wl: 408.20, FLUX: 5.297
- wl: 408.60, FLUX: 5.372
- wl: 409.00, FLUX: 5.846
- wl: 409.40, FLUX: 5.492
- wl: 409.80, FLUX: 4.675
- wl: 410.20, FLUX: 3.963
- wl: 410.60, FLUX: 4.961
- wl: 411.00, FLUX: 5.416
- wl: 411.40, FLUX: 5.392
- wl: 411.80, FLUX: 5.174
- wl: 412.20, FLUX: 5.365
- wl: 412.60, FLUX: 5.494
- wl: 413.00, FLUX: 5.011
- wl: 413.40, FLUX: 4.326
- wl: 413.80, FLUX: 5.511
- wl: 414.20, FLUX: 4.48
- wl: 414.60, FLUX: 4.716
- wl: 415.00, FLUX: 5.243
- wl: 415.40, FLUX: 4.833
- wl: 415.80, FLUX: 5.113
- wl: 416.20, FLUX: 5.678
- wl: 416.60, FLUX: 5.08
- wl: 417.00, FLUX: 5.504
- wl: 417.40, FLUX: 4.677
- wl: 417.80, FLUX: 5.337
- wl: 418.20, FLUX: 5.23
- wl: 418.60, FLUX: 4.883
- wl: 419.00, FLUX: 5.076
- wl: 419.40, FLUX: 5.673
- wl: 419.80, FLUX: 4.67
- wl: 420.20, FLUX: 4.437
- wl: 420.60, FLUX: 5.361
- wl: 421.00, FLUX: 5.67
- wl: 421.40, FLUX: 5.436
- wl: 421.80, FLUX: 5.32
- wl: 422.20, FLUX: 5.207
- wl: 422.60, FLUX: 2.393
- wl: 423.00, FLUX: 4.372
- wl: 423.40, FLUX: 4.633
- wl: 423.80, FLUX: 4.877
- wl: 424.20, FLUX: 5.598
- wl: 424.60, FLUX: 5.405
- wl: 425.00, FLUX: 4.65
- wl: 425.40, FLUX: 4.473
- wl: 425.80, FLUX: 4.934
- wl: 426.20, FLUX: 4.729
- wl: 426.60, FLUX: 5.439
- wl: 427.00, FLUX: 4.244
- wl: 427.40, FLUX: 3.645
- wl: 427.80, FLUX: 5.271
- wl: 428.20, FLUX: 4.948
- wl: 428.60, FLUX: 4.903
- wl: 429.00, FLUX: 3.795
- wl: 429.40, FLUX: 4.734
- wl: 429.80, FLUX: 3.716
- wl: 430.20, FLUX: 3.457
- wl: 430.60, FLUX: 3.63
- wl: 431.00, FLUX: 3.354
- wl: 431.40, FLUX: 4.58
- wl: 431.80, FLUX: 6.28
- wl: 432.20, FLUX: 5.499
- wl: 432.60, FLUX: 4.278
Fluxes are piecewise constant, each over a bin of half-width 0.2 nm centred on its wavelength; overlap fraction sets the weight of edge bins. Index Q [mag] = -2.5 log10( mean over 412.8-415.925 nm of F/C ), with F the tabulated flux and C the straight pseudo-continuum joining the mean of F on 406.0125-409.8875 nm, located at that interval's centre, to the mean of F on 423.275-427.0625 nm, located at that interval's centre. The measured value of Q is -0.01 mag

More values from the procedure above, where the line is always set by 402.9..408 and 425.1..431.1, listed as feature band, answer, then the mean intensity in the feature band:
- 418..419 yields -0.15 mag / 5.06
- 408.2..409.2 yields -0.25 mag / 5.55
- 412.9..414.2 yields -0.11 mag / 4.87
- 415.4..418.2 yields -0.18 mag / 5.2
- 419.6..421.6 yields -0.17 mag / 5.11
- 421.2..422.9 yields -0.05 mag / 4.58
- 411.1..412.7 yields -0.21 mag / 5.35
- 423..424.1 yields -0.09 mag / 4.76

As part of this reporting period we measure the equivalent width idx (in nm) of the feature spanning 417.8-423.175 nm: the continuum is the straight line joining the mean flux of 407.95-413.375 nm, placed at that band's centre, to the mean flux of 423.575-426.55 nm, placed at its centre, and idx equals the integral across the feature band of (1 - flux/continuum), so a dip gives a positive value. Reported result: 0.12 nm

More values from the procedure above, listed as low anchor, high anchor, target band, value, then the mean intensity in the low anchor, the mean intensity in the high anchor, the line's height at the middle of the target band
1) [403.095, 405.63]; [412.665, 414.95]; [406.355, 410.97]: -0.10 nm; 4.56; 4.88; 4.71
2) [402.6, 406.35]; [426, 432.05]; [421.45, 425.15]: -0.23 nm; 4.51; 4.46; 4.47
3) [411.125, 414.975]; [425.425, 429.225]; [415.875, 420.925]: -0.24 nm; 5.07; 4.65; 4.91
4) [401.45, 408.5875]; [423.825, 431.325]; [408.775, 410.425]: -0.16 nm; 4.58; 4.51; 4.57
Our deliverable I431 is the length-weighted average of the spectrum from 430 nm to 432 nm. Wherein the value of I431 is 4.26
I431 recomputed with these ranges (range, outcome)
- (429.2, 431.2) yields 3.78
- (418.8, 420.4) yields 4.96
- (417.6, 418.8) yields 5.15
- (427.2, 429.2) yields 4.51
